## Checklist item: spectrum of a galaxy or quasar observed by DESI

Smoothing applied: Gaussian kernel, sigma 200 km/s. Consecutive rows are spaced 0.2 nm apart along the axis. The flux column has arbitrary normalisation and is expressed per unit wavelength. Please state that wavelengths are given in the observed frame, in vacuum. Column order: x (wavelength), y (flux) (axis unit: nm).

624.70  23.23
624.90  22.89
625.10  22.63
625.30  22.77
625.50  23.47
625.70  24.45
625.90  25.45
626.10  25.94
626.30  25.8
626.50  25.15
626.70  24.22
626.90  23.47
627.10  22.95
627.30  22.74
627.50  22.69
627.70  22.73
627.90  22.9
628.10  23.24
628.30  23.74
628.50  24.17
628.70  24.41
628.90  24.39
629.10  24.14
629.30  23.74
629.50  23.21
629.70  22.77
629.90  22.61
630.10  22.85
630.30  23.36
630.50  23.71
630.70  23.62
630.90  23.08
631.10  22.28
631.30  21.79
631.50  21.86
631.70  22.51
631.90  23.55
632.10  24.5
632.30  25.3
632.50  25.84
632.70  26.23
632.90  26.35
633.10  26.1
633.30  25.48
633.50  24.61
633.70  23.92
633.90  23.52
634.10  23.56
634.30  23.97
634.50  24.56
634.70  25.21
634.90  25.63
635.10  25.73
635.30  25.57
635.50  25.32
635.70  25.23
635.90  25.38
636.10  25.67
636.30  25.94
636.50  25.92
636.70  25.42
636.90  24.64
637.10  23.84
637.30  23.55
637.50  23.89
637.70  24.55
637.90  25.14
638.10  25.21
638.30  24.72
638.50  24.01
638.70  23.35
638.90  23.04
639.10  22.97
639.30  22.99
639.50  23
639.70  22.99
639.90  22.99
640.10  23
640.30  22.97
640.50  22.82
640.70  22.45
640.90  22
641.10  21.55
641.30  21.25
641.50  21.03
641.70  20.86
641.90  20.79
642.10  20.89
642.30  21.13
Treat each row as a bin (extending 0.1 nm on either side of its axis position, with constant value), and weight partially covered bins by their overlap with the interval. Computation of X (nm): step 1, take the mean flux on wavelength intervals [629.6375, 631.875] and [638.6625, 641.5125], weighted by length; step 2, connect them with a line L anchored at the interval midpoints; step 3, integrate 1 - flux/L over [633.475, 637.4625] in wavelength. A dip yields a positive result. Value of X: -0.38 nm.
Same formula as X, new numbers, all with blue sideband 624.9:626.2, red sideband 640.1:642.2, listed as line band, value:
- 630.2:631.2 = 0.00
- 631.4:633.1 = -0.12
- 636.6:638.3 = -0.17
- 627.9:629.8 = -0.01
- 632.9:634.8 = -0.15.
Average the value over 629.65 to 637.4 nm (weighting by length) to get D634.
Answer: 24.4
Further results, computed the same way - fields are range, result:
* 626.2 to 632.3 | 23.4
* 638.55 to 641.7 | 22.5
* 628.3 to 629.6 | 24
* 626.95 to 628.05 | 22.9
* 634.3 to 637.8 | 25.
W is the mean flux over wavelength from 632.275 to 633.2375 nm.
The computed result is 26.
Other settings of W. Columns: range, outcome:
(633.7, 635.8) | 24.8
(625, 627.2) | 24.2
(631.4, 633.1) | 24.6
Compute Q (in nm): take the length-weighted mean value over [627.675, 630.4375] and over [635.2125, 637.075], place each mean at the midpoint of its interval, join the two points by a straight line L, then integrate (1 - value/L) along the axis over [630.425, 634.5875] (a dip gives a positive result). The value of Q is 0.050 nm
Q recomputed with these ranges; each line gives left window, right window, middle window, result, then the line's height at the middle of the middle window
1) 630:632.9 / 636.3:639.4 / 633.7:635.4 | -0.05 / 24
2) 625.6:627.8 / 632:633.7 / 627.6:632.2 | 0.29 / 24.8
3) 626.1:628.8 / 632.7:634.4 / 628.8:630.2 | 0.04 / 24.1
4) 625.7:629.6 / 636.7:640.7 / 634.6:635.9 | -0.09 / 23.8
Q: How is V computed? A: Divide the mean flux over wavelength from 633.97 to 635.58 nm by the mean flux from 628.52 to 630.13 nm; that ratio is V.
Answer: 1.1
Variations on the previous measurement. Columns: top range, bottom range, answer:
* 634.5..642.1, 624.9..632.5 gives 1.01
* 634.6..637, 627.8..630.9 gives 1.08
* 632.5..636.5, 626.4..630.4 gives 1.07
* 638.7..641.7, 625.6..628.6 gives 0.94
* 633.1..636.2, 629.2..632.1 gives 1.08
